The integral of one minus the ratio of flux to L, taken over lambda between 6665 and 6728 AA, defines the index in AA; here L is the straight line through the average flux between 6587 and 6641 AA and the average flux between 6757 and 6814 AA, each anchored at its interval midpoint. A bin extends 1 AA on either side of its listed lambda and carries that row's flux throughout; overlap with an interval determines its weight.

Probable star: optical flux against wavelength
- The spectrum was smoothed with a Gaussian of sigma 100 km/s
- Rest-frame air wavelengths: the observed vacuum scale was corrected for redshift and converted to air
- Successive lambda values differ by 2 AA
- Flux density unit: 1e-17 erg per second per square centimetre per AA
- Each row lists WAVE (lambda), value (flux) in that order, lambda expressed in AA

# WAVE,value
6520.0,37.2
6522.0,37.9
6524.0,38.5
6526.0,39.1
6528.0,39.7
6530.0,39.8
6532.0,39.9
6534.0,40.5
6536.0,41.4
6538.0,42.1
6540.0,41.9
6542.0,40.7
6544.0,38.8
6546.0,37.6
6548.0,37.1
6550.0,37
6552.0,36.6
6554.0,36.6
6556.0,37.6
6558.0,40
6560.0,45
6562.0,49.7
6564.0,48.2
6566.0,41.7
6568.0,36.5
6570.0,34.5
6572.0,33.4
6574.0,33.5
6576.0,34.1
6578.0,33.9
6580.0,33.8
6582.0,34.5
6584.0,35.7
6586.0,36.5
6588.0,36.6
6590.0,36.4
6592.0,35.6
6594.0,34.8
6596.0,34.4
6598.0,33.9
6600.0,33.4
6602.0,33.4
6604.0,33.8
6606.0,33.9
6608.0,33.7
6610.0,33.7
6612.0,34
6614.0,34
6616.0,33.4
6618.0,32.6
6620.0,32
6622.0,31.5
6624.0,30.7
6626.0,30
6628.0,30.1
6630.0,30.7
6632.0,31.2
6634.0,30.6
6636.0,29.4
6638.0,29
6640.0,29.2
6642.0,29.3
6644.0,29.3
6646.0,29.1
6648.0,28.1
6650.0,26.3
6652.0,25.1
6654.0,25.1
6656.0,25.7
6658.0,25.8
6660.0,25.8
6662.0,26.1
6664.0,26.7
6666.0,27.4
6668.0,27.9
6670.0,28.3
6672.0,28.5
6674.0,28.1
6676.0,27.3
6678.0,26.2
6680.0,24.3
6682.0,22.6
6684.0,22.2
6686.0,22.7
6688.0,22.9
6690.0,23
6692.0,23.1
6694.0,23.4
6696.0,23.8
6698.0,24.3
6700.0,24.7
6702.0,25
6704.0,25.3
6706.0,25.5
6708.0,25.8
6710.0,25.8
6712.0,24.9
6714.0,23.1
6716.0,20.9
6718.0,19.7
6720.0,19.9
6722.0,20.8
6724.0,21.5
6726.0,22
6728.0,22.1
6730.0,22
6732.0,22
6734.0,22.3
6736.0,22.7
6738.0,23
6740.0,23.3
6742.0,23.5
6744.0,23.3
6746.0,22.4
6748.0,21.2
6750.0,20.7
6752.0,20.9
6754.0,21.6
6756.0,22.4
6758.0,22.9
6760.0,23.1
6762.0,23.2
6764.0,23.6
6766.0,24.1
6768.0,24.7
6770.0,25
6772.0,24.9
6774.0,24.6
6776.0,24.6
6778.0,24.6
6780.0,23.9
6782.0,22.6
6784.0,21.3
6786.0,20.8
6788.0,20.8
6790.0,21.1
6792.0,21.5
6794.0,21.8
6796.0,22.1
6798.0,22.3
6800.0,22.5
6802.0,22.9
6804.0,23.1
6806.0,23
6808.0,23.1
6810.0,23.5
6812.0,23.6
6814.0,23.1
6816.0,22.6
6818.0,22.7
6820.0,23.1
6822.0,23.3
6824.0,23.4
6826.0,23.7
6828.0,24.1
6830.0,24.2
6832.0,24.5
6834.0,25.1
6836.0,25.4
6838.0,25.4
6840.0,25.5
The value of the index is 8.7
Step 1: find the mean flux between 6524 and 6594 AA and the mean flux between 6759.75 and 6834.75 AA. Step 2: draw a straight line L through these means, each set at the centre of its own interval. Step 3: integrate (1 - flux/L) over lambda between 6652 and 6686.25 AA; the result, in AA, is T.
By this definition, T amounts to 5.89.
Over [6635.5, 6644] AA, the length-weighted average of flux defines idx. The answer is 29.2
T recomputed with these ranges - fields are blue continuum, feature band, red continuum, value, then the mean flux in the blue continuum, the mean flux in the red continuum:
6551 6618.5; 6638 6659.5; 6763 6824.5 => 3.23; 36.2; 23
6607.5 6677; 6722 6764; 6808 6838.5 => 6.27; 29.3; 23.8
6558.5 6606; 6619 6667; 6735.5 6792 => 5.33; 36.6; 22.9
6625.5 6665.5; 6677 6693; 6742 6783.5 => 1.86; 28.1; 23.2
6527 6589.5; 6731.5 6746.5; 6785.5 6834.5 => 2.44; 38.5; 22.9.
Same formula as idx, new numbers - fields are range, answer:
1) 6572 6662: 31.6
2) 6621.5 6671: 28.3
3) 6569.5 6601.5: 34.7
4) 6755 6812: 23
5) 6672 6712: 24.6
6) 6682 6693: 22.8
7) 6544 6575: 39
